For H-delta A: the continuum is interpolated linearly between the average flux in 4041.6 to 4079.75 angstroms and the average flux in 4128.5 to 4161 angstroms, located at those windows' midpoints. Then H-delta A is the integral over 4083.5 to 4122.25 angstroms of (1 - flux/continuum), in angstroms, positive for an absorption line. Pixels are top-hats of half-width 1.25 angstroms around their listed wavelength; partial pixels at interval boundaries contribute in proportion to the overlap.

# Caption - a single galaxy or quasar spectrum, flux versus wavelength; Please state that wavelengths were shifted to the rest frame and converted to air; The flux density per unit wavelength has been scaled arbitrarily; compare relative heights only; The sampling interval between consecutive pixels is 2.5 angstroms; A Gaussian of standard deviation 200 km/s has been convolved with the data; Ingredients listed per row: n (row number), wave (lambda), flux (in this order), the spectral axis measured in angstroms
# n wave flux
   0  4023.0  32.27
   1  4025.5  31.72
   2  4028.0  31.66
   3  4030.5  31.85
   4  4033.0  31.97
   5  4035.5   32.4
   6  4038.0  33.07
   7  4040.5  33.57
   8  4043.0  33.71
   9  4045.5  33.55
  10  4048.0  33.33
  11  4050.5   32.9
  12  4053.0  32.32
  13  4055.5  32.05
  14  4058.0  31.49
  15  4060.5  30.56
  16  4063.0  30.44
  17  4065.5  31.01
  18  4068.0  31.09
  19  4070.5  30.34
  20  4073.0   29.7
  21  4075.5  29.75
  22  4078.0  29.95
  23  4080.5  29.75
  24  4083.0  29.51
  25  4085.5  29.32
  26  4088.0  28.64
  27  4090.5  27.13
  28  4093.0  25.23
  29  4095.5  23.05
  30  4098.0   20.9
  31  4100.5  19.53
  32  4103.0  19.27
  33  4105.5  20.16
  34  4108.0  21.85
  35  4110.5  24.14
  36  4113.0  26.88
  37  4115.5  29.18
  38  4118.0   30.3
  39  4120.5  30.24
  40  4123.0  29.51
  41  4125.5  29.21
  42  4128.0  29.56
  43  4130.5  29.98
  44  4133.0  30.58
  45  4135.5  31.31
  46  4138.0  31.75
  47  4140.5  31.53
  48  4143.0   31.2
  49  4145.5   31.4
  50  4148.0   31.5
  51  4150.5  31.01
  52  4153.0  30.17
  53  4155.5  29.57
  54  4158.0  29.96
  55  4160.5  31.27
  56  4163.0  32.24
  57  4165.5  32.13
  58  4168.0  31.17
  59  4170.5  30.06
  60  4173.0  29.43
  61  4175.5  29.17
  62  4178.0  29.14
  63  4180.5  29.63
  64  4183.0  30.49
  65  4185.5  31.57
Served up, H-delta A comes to 7.4 angstroms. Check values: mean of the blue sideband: 31.5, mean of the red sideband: 30.8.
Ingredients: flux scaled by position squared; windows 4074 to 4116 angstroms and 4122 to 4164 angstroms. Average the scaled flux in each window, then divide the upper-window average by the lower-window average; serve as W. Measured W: 1.23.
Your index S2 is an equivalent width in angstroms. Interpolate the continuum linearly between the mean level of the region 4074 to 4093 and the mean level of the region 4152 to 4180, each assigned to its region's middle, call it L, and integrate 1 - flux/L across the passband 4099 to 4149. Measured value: 3.0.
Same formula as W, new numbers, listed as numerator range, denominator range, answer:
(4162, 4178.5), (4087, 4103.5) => 1.35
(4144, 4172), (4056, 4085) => 1.06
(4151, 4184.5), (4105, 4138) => 1.10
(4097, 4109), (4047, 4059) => 0.64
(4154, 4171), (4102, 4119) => 1.29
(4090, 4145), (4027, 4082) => 0.88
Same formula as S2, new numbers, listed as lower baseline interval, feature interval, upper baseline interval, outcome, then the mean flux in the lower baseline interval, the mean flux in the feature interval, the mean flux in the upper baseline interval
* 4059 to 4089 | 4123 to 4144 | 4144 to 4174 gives 0.0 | 30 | 30.6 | 30.8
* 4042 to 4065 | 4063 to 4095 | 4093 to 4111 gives -3.3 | 32.2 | 29.2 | 21.4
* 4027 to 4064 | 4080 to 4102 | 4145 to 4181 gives 4.1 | 32.3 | 25.7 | 30.5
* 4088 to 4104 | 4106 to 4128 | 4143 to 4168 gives -1.3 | 23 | 27.5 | 31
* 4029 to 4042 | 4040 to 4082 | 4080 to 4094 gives -1.4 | 32.6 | 31.5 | 28.2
